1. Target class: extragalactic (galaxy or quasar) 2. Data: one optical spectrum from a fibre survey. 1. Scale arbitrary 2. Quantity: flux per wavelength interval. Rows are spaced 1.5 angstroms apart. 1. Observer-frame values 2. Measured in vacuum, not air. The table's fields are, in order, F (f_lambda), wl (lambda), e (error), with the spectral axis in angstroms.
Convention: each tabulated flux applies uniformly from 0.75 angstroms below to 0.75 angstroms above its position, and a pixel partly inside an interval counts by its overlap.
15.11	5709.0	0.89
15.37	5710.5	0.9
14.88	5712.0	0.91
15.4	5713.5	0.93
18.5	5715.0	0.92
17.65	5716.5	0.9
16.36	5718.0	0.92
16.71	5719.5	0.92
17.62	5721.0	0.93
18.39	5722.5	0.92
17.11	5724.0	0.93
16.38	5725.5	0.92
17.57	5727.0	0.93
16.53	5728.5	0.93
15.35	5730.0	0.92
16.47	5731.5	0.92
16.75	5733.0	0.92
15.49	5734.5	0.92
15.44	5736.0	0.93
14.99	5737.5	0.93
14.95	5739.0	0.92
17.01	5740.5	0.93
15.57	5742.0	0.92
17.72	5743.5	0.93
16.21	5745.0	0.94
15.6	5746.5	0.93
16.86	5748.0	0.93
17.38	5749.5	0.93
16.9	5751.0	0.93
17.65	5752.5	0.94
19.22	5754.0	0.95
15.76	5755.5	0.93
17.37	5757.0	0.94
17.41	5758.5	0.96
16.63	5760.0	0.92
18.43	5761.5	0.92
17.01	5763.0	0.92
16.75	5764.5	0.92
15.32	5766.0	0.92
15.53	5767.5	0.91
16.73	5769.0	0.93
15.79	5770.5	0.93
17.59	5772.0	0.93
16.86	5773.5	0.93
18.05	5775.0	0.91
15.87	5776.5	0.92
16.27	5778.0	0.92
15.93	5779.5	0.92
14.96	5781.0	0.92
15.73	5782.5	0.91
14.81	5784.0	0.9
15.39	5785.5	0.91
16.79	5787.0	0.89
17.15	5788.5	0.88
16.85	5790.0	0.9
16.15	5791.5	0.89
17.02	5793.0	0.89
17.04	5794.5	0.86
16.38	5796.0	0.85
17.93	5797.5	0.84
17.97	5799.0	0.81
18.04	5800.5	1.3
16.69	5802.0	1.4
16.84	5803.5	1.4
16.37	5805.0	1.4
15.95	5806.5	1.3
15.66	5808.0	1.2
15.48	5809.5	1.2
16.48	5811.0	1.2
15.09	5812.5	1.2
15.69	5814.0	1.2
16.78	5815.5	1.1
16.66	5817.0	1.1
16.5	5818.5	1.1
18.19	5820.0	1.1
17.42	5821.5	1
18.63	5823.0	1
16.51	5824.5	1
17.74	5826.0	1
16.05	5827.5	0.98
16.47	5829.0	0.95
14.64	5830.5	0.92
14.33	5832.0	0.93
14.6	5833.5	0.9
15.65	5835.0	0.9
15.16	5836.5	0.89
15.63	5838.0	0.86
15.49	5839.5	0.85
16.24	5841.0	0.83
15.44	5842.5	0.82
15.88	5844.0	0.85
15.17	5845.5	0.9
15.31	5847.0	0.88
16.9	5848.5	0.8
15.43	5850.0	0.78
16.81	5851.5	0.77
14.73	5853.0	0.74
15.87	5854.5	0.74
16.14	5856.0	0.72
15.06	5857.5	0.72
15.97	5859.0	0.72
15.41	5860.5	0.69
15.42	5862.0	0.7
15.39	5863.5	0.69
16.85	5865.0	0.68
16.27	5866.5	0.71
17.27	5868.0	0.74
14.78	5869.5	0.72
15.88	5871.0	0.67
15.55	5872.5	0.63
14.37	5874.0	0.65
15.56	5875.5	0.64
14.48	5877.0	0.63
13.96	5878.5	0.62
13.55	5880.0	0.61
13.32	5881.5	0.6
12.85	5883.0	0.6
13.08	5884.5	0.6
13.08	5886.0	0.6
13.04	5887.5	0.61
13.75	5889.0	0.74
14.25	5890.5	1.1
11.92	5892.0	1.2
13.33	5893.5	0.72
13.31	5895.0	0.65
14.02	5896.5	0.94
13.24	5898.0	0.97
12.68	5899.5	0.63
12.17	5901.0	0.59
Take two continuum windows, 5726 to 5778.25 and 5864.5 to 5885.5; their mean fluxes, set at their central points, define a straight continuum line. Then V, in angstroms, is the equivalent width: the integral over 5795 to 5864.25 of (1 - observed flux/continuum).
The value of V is -3.0 angstroms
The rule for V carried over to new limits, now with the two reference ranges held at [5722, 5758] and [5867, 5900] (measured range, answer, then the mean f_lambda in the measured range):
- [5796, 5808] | -1.2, 17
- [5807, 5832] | -2.1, 16.4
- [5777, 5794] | -0.4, 16.1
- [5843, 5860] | -1.4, 15.7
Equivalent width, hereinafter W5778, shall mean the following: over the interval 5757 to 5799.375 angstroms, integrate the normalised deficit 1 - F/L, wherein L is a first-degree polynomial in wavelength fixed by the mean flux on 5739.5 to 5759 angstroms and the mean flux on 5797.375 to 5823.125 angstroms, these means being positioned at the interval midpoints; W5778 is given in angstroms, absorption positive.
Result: 0.6 angstroms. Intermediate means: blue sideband 16.9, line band 16.6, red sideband 16.7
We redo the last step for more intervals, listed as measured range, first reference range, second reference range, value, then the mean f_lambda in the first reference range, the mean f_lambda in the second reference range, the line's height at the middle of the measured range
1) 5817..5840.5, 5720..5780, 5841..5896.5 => -1.1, 16.7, 14.9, 15.5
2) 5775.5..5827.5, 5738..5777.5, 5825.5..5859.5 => -1.2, 16.8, 15.7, 16.2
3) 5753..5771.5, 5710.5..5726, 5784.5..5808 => -0.1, 16.8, 16.8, 16.8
